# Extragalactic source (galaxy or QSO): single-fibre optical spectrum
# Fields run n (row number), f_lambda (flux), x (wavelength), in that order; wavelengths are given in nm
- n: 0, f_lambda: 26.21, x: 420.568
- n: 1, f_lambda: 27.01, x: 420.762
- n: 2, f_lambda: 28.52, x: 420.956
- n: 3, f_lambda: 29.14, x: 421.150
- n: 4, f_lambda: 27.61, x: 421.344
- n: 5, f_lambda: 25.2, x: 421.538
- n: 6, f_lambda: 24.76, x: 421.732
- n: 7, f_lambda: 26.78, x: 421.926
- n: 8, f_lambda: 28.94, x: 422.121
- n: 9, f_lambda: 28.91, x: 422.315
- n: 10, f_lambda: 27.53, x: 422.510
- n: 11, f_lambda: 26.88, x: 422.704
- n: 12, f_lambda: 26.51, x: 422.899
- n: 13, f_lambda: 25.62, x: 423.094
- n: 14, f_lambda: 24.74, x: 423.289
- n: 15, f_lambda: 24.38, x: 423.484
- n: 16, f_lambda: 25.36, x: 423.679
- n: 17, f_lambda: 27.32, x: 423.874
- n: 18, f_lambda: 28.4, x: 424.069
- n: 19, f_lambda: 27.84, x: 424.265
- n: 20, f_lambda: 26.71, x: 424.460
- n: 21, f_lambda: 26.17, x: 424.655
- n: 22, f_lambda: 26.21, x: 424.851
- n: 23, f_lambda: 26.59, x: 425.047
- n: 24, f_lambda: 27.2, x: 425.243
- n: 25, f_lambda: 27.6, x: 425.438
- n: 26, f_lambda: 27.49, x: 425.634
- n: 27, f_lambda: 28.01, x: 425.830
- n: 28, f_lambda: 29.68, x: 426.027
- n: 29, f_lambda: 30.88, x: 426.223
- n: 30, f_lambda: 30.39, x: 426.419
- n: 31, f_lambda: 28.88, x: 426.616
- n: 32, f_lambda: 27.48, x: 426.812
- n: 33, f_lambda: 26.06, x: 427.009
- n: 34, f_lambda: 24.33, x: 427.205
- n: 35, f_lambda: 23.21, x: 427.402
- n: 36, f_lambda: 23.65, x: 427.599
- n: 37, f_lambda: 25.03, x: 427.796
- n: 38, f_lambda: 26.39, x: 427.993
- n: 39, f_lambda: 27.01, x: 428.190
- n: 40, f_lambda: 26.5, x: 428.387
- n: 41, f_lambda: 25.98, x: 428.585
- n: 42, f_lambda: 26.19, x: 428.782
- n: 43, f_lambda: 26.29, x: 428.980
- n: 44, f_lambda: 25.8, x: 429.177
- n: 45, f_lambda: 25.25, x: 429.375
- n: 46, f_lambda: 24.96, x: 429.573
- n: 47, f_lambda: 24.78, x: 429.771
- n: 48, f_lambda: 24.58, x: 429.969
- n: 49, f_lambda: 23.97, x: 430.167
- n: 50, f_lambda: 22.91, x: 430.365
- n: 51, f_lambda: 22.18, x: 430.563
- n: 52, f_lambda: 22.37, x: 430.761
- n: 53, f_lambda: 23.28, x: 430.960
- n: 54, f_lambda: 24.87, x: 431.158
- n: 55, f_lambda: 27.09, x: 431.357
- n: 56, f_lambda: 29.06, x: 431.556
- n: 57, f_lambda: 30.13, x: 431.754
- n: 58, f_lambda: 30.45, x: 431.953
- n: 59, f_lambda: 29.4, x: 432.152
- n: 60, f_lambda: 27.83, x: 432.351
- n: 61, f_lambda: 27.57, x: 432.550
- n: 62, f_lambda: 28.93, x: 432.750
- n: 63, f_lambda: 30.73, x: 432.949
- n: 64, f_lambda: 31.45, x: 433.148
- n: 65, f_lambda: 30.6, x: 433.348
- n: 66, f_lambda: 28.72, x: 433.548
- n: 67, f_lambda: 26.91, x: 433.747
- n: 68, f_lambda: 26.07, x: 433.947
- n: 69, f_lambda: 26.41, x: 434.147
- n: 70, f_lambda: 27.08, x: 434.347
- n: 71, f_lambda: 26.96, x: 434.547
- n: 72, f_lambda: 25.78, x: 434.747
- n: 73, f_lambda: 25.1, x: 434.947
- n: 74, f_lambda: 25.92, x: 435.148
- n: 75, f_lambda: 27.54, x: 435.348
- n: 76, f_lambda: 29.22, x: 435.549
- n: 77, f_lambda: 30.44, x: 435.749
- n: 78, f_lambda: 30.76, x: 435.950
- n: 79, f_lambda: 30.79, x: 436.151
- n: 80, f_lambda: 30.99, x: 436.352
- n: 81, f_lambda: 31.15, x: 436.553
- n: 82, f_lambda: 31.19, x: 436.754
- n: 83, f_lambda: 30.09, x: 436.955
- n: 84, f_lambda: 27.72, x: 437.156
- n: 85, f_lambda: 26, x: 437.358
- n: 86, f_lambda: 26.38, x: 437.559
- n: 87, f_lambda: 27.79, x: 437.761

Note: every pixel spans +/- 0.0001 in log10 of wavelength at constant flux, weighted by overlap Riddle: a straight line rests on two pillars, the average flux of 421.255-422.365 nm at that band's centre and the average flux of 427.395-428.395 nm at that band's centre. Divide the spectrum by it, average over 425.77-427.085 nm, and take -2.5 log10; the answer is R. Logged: -0.12 mag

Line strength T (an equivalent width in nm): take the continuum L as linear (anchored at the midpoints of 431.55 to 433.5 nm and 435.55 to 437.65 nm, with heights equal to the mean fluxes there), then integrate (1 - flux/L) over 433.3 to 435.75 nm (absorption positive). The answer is 0.19 nm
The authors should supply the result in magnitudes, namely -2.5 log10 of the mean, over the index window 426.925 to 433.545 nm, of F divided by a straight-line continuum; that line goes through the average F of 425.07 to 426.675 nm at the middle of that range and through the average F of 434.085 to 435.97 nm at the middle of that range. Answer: 0.067 mag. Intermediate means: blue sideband 28.7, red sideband 27.4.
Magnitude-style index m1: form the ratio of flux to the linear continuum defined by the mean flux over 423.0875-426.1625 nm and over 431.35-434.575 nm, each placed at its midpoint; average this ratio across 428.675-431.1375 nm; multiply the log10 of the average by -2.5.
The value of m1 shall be 0.15 mag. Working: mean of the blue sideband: 26.9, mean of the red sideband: 28.6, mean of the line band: 24.4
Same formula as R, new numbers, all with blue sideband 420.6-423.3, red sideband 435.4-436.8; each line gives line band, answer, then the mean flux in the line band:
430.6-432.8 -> 0.087 mag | 27.2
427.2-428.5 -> 0.133 mag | 25.2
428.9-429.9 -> 0.140 mag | 25.4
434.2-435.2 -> 0.154 mag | 26.2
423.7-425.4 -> 0.027 mag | 27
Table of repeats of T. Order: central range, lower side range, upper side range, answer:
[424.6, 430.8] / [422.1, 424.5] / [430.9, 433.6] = 0.36 nm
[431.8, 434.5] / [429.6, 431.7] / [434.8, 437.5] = -0.21 nm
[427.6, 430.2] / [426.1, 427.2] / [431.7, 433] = 0.29 nm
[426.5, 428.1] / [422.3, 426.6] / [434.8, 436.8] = 0.12 nm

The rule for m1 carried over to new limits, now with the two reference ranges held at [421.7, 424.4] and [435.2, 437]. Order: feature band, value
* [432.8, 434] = 0.009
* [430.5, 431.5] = 0.188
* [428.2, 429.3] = 0.081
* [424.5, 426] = 0.007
